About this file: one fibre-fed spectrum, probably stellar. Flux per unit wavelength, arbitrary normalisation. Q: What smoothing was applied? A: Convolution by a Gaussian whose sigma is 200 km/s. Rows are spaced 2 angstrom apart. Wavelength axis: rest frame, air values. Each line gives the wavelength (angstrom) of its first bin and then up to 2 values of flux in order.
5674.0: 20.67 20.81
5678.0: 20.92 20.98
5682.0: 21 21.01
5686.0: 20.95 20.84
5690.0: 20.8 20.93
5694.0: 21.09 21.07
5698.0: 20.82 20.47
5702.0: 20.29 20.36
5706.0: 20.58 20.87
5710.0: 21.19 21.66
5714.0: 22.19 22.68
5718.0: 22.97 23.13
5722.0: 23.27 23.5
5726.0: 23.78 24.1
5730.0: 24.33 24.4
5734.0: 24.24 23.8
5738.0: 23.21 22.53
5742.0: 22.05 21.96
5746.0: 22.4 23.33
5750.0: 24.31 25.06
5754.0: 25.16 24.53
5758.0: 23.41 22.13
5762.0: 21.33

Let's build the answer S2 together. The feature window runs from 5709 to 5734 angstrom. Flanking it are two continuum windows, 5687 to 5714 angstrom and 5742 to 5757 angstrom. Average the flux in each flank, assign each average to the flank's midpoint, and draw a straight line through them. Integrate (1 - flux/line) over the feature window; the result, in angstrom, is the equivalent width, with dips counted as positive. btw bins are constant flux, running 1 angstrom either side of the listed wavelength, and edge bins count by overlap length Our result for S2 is -1.2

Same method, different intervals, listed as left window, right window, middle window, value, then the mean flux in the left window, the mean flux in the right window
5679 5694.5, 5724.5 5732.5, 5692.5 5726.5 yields 1.4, 20.9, 24.1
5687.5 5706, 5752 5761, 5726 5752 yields -0.5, 20.7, 23.9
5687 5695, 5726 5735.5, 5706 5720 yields 0.5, 20.9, 24.2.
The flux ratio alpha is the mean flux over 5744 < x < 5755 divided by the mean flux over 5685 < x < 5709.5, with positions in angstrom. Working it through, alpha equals 1.15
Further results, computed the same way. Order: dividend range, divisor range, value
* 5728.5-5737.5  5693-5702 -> 1.16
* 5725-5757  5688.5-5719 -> 1.12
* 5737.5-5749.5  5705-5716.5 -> 1.05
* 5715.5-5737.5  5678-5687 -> 1.13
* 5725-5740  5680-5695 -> 1.14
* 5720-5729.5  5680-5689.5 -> 1.13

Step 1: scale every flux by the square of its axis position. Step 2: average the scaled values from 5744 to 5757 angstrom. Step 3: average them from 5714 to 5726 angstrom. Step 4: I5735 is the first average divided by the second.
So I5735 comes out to 1.0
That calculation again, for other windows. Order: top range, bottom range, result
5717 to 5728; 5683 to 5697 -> 1.13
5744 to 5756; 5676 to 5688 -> 1.17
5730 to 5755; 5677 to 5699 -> 1.15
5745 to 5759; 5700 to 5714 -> 1.17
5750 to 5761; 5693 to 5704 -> 1.19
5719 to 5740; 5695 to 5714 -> 1.15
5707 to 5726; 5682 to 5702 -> 1.09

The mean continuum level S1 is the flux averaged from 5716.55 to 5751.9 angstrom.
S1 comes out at 23.4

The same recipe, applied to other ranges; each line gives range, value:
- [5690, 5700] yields 20.9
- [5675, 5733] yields 21.8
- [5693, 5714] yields 20.9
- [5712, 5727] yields 23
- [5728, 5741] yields 23.8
